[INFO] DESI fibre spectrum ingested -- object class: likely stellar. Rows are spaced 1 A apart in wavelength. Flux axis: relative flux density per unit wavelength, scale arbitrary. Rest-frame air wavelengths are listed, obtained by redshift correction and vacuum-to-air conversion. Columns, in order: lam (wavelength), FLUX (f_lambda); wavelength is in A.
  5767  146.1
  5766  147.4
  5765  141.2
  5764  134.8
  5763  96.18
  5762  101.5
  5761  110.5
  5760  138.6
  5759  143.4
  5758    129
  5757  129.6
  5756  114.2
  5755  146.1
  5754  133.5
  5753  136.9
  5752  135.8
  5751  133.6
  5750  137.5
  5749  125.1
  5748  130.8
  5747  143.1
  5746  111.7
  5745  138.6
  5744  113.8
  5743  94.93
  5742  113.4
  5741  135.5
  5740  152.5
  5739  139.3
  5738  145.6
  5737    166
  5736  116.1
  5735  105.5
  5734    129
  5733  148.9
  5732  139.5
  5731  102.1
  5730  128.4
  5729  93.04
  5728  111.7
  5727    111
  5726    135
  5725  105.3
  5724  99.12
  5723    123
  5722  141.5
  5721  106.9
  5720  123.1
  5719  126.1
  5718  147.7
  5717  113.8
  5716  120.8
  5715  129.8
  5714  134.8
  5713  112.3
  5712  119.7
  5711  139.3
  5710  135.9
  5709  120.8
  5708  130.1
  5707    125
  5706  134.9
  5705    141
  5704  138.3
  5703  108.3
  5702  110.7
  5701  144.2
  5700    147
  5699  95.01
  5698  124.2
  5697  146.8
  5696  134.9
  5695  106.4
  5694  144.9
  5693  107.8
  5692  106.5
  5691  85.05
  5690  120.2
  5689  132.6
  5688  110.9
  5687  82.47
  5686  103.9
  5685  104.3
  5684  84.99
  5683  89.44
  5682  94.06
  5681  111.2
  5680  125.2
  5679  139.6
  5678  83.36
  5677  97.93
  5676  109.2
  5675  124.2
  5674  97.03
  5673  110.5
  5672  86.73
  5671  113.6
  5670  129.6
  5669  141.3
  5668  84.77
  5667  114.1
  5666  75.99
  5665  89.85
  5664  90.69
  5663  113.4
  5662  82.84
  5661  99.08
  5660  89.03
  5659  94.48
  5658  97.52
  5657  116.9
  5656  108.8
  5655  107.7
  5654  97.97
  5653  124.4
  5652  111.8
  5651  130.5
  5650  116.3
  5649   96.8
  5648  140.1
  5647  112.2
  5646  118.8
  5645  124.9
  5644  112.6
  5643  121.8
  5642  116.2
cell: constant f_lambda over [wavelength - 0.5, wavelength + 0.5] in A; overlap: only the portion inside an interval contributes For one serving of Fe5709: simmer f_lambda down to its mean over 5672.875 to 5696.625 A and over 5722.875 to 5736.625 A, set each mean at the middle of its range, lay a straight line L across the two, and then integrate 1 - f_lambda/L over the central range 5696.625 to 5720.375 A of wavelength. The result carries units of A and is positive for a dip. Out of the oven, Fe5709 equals -3.0 A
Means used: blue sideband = 109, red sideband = 118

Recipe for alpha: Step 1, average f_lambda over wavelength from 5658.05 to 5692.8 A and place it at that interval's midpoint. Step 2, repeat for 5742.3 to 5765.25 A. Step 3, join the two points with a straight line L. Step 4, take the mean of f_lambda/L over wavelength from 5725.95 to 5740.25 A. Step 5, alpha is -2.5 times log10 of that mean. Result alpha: -0.06 mag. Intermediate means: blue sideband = 103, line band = 128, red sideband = 127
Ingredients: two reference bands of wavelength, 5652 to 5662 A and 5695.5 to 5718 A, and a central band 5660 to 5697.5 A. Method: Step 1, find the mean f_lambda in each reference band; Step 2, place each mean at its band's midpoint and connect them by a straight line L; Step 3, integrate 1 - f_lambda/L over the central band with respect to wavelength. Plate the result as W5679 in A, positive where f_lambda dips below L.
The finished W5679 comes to 2.3 A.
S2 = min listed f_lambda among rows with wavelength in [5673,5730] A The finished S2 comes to 82.47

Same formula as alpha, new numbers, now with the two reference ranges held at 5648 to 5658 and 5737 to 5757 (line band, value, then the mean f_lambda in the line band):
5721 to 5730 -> 0.107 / 115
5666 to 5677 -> 0.074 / 109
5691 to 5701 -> -0.012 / 123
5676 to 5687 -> 0.156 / 103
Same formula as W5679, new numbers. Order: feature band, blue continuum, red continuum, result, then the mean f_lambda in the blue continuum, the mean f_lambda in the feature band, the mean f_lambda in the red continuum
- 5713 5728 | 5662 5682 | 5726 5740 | 0.1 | 106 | 122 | 127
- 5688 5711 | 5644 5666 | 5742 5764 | -1.8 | 107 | 125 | 126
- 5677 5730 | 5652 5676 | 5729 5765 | -1.3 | 104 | 118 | 128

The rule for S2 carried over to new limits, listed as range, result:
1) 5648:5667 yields 75.99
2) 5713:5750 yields 93.04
